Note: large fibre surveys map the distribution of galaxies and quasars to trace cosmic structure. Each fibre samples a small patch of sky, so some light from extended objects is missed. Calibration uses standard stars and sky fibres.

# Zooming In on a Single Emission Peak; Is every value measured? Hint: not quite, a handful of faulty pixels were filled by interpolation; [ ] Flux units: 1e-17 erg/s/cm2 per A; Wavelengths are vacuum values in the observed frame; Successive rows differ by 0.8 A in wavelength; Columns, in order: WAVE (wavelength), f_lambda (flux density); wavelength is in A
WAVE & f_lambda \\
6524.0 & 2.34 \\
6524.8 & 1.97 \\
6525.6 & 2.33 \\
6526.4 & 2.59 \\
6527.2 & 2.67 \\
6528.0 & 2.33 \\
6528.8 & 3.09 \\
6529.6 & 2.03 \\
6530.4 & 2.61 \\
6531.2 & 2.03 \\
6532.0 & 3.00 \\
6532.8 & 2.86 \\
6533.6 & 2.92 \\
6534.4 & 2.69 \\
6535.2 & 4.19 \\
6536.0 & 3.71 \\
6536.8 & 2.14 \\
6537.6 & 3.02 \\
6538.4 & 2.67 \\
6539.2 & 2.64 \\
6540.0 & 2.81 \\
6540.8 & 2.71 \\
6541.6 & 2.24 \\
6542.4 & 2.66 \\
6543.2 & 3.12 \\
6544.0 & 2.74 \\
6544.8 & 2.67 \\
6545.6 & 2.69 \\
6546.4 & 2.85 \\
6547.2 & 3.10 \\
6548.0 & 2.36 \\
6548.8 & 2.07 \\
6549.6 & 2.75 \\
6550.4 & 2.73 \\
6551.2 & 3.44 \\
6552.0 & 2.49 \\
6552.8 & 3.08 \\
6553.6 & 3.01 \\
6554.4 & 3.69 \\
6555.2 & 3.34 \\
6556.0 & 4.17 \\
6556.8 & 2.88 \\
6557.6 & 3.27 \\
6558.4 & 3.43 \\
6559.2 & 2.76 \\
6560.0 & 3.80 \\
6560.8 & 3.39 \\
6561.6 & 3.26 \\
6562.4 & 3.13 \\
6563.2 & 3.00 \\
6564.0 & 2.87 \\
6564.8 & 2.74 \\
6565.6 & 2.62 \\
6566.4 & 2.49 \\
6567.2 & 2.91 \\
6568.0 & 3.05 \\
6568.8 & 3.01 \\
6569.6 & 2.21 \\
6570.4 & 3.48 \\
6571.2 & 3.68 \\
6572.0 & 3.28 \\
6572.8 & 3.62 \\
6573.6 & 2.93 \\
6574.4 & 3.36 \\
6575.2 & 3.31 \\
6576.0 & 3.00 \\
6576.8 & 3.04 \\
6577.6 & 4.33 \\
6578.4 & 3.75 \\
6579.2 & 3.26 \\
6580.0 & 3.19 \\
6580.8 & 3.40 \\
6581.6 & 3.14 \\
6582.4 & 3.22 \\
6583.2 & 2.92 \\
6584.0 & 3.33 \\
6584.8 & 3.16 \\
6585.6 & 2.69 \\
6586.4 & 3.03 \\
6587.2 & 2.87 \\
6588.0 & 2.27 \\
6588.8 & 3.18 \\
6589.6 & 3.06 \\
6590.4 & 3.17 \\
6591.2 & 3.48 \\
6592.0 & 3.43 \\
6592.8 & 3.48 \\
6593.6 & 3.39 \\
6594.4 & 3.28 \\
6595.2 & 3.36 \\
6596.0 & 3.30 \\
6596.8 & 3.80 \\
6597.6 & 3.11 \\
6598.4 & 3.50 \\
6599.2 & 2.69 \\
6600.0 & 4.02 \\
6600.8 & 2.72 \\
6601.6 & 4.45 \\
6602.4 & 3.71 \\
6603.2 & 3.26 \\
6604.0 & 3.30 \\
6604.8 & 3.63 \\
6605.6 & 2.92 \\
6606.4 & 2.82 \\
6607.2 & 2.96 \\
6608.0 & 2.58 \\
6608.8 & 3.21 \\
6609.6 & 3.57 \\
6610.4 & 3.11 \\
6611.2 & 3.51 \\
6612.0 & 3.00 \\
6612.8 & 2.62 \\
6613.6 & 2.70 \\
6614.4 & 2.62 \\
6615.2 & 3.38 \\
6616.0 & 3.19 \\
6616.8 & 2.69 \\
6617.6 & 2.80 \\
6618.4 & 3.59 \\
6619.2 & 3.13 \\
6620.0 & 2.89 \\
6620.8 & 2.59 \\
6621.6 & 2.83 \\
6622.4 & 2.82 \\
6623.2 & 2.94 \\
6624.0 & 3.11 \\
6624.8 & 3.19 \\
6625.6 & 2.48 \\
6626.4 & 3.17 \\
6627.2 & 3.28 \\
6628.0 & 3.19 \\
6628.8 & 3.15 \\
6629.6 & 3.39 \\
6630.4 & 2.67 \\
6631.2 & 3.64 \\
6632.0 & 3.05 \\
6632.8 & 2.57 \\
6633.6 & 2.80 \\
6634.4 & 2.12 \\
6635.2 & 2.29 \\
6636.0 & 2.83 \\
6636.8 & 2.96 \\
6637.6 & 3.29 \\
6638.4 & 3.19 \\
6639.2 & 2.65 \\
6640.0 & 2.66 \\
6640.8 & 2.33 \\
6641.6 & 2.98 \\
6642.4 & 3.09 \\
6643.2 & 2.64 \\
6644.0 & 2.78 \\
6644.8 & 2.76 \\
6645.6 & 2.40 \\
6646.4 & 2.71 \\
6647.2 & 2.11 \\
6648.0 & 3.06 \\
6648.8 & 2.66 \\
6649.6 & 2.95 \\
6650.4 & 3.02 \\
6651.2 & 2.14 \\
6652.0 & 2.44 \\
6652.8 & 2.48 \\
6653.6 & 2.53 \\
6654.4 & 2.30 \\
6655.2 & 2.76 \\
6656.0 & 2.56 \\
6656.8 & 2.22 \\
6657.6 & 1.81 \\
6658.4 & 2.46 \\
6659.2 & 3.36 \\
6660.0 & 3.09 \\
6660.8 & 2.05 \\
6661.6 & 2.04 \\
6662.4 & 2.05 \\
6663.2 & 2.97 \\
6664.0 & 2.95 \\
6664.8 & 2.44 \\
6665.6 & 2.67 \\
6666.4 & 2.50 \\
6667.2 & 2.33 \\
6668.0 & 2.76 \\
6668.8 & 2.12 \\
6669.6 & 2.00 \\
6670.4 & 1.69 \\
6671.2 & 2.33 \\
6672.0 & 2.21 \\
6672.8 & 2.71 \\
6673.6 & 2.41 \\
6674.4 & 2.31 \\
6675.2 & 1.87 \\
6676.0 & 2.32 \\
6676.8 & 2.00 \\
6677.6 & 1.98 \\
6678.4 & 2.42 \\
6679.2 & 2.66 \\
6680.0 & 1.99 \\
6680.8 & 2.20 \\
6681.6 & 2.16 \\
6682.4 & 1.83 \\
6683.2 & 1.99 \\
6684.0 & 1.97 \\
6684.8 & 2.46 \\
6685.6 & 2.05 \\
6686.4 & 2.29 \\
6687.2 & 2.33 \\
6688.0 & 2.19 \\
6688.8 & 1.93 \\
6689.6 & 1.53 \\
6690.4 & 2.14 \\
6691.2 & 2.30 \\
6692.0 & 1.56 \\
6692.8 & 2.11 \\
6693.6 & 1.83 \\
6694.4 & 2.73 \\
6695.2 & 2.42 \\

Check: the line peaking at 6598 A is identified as Mg II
